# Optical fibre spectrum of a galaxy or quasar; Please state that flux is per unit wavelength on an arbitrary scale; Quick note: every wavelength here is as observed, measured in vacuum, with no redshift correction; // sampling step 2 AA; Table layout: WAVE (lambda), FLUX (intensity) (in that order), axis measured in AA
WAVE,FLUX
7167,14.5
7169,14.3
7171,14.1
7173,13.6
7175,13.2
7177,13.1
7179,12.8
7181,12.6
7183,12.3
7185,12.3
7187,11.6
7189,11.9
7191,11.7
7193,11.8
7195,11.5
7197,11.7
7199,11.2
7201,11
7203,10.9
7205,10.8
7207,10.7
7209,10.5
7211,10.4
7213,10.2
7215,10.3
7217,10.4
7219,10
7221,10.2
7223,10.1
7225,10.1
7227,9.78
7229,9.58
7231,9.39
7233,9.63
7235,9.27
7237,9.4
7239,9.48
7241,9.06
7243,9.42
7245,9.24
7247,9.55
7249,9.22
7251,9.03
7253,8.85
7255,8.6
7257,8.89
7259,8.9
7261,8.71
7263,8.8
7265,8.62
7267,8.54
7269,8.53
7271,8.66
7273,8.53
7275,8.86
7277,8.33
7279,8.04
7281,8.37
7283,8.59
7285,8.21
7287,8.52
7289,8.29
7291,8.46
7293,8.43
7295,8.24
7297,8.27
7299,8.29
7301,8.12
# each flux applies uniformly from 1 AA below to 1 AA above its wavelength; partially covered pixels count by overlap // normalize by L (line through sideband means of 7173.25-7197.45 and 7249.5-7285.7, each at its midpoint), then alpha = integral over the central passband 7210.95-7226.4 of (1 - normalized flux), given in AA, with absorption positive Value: 0.9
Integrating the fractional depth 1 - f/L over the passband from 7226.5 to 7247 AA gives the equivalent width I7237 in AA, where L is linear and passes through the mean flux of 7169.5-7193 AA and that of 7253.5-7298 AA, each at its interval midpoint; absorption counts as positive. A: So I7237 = 1.6 AA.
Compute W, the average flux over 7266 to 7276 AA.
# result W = 8.62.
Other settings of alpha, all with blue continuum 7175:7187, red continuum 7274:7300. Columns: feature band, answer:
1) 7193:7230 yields 2.7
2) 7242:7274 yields 2.2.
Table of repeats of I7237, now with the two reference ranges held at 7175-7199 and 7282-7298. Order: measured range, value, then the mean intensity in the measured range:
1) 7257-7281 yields 1.43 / 8.6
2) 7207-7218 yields 0.79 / 10.4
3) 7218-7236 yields 1.50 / 9.78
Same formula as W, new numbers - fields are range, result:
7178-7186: 12.5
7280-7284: 8.48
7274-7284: 8.44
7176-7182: 12.8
